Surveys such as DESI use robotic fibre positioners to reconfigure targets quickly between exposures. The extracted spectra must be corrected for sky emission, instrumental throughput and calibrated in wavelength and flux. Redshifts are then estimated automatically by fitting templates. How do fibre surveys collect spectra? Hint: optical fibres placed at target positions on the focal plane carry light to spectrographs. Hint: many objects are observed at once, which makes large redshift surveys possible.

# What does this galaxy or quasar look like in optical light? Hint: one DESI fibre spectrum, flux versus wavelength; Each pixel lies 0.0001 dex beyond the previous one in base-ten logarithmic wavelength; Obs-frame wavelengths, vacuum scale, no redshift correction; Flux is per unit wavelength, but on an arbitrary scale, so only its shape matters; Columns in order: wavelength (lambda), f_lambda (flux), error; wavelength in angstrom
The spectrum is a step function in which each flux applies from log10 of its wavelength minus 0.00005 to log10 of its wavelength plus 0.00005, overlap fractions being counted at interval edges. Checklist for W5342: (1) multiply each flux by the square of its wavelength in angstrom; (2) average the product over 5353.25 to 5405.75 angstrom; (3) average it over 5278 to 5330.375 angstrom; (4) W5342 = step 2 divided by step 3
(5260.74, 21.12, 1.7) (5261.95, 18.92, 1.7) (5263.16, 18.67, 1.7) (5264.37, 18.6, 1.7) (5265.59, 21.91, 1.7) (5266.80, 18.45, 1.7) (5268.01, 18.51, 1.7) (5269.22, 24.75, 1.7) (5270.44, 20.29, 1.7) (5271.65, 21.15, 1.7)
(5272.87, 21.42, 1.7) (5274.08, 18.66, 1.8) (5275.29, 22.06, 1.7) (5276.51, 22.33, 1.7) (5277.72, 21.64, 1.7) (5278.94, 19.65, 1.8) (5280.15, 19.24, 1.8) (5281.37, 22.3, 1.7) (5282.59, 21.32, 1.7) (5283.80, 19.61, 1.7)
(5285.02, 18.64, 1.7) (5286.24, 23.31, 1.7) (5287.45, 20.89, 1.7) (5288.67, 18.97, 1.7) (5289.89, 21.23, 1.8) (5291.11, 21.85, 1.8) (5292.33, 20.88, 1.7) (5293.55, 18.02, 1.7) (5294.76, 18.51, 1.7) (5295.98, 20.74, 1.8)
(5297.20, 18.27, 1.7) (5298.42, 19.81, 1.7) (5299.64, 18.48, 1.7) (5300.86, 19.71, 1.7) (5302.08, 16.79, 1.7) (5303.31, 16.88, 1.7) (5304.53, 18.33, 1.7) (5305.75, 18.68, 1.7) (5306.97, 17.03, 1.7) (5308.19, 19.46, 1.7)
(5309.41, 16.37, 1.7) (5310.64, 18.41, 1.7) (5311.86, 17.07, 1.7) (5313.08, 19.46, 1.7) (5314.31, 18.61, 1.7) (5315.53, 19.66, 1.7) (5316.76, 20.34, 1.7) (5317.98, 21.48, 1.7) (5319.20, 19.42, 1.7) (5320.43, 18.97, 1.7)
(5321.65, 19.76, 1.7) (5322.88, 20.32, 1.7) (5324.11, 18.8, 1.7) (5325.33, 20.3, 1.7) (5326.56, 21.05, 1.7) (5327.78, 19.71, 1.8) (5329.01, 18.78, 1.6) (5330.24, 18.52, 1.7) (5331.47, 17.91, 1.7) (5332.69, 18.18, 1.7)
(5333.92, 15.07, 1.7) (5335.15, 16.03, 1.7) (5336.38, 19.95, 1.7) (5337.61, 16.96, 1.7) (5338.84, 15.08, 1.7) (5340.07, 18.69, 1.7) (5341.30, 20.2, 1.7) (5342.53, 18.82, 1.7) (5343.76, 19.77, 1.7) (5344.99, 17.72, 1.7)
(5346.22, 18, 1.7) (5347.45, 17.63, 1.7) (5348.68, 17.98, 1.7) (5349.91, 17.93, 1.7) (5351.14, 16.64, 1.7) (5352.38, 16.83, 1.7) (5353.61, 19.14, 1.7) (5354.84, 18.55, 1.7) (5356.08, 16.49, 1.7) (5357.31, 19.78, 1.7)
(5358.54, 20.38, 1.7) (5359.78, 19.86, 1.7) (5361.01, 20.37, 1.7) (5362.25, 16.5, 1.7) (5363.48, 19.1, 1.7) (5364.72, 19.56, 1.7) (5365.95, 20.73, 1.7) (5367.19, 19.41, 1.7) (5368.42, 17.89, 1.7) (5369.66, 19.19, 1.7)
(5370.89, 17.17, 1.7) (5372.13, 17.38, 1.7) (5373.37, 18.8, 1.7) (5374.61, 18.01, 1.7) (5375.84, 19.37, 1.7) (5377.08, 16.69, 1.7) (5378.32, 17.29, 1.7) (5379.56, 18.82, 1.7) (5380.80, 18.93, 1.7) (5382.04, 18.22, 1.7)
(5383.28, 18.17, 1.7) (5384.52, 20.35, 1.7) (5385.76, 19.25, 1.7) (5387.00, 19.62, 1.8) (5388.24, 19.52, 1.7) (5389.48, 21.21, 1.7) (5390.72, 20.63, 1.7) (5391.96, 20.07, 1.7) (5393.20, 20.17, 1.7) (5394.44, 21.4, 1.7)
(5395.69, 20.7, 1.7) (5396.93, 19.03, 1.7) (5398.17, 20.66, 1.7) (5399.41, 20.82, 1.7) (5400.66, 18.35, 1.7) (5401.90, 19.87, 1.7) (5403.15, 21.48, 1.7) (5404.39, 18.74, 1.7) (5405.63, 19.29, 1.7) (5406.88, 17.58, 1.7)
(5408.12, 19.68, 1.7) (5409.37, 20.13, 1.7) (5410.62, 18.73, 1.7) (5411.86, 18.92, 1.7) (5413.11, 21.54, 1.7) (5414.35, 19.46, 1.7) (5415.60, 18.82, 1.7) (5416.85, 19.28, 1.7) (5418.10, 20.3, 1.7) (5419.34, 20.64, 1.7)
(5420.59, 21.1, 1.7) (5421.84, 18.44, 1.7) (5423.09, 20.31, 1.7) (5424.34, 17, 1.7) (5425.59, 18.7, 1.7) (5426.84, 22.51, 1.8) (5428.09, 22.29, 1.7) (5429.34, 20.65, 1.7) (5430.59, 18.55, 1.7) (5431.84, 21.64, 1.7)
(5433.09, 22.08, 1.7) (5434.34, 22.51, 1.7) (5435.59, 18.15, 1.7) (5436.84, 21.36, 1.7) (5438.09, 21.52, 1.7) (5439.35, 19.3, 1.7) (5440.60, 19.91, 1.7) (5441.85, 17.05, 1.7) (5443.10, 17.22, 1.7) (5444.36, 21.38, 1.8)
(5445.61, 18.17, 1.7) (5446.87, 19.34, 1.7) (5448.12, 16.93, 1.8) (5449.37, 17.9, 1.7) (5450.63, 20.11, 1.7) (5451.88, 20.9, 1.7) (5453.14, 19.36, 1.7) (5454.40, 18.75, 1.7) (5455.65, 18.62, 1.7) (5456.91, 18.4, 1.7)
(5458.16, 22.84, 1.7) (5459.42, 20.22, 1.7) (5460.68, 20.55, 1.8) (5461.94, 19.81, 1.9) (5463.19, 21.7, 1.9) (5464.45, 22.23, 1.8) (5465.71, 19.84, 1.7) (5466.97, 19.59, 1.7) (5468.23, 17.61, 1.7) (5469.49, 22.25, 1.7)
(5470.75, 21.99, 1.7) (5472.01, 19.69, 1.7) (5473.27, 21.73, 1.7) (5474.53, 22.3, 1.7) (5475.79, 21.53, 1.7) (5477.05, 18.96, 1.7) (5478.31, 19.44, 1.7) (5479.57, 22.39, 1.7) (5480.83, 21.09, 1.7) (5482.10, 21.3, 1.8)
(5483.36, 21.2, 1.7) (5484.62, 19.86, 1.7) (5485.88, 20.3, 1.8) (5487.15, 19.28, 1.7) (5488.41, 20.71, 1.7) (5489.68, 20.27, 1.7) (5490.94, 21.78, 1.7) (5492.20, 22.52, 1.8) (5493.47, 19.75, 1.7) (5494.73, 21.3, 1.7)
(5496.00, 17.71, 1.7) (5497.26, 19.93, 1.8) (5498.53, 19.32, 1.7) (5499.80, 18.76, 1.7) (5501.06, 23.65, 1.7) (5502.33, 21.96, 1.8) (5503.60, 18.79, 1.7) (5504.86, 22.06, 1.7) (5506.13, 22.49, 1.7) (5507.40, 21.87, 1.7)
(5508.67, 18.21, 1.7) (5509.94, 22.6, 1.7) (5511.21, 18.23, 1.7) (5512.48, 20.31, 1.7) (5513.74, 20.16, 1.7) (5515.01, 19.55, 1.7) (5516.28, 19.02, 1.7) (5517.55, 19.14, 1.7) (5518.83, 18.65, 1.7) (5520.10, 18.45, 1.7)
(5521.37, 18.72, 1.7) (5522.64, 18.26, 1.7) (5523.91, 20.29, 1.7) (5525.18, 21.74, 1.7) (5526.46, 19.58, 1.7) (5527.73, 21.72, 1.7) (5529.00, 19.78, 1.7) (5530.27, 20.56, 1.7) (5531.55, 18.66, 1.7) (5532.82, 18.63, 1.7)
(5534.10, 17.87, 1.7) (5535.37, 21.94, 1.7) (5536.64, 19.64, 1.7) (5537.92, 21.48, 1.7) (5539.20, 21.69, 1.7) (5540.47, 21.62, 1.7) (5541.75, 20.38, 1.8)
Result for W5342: 1.02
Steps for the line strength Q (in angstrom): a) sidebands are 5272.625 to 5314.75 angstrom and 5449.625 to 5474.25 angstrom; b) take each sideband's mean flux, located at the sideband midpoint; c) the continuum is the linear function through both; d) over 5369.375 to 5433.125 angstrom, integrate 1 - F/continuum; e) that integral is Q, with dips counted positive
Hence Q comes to 1.6 angstrom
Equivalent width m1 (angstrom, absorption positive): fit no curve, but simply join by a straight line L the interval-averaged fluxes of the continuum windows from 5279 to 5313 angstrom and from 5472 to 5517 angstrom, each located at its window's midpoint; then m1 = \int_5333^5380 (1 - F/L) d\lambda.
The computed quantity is 3.4 angstrom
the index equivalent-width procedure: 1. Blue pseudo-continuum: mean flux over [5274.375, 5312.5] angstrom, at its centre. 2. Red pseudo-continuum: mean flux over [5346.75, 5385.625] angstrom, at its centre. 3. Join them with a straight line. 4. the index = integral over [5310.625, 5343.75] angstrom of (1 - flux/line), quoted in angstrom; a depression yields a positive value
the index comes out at 0.4 angstrom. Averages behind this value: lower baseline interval 19.6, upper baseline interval 18.5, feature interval 18.8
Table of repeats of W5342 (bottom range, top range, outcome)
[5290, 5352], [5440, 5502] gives 1.14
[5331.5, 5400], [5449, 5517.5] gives 1.14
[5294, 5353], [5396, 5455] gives 1.11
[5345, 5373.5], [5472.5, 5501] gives 1.17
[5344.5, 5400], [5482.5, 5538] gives 1.12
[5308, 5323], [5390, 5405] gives 1.09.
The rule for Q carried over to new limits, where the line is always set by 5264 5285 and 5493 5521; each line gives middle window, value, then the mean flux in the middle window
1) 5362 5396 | 2.2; 19.1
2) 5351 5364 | 1.2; 18.6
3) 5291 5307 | 1.4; 18.8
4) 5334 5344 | 1.2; 18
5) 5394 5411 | 0.5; 19.7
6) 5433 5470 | 0.7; 19.8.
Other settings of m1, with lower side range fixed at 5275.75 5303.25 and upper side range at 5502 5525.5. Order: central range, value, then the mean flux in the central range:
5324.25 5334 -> 0.6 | 18.9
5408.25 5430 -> 0.1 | 19.9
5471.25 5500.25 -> -0.7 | 20.5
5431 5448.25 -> 0.2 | 19.8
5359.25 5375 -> 1.0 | 18.8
